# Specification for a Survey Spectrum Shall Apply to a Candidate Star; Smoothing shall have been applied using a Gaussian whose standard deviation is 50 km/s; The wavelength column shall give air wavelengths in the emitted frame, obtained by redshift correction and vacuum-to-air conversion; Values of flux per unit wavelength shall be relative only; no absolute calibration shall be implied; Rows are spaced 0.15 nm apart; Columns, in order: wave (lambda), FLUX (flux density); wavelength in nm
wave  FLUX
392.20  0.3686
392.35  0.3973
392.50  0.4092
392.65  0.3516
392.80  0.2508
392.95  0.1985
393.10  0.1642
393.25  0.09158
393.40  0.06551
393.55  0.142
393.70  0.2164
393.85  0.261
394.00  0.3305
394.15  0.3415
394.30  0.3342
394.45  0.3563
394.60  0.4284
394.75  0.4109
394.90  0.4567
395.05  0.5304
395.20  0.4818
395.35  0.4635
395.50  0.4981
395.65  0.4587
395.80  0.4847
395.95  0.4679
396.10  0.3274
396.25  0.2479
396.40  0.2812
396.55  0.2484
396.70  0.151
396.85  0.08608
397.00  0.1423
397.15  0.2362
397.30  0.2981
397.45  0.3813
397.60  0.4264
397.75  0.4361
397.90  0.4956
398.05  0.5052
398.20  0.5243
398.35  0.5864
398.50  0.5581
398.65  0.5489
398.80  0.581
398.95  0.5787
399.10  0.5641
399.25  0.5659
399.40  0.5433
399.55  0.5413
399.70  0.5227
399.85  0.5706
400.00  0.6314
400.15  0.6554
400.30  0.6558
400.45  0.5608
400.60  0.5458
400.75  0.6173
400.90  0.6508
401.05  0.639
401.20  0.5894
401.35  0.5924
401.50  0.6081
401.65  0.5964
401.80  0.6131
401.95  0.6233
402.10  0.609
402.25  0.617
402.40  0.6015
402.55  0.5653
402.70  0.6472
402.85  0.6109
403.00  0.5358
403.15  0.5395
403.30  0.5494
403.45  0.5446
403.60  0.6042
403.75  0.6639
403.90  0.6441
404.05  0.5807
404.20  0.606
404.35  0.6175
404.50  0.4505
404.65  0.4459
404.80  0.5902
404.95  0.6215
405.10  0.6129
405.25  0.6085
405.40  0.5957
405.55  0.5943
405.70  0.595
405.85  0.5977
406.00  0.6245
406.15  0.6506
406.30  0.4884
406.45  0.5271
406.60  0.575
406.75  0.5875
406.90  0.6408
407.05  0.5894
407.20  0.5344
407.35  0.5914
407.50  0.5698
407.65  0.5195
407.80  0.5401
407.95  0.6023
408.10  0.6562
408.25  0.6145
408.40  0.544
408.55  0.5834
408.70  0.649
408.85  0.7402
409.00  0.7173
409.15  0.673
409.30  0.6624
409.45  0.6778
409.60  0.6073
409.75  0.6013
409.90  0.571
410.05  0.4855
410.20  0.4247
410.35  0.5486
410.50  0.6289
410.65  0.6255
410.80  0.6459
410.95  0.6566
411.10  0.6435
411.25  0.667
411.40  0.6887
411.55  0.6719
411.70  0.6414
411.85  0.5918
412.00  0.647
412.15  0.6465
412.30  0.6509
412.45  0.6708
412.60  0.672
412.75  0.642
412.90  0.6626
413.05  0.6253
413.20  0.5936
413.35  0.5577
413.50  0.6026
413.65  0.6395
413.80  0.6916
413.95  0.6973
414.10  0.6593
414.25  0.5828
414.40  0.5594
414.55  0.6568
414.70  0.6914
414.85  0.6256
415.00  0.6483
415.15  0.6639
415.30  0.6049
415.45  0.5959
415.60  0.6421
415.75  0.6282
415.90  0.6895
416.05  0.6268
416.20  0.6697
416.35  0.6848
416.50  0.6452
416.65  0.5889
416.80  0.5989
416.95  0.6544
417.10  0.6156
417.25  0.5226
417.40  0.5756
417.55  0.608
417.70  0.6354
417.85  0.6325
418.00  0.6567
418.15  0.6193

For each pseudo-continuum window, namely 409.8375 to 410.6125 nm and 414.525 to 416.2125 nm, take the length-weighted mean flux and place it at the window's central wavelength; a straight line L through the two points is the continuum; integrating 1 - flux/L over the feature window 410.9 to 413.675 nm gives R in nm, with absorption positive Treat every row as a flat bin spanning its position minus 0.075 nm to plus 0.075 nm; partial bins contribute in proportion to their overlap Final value -0.30 nm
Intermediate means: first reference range 0.536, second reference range 0.644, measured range 0.64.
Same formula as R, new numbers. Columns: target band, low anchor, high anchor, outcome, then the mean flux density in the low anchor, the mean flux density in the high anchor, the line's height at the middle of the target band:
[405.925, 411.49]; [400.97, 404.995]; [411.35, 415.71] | 0.10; 0.589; 0.638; 0.616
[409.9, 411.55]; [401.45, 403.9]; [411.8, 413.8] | 0.06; 0.597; 0.634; 0.626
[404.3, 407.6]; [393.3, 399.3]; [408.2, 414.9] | -0.23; 0.386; 0.63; 0.54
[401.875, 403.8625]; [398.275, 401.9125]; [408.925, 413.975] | 0.01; 0.589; 0.63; 0.599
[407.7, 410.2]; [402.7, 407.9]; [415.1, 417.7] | -0.08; 0.579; 0.624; 0.594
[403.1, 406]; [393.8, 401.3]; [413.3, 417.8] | -0.33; 0.457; 0.629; 0.524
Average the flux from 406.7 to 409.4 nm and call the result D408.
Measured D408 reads 0.613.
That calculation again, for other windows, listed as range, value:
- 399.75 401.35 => 0.609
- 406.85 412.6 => 0.617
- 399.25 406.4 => 0.59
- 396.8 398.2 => 0.349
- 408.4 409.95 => 0.644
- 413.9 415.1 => 0.639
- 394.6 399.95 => 0.435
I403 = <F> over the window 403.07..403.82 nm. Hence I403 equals 0.579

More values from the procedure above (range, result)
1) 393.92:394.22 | 0.335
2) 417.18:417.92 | 0.595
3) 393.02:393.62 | 0.116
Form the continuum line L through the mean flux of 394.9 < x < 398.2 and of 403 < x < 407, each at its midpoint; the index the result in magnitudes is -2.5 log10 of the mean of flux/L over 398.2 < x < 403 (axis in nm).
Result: -0.25 mag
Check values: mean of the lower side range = 0.37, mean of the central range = 0.591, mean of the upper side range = 0.582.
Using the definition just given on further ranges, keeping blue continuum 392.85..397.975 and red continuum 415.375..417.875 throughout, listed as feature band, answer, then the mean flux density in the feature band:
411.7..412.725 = -0.15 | 0.646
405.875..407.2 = -0.21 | 0.583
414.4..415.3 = -0.08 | 0.645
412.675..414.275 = -0.10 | 0.634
